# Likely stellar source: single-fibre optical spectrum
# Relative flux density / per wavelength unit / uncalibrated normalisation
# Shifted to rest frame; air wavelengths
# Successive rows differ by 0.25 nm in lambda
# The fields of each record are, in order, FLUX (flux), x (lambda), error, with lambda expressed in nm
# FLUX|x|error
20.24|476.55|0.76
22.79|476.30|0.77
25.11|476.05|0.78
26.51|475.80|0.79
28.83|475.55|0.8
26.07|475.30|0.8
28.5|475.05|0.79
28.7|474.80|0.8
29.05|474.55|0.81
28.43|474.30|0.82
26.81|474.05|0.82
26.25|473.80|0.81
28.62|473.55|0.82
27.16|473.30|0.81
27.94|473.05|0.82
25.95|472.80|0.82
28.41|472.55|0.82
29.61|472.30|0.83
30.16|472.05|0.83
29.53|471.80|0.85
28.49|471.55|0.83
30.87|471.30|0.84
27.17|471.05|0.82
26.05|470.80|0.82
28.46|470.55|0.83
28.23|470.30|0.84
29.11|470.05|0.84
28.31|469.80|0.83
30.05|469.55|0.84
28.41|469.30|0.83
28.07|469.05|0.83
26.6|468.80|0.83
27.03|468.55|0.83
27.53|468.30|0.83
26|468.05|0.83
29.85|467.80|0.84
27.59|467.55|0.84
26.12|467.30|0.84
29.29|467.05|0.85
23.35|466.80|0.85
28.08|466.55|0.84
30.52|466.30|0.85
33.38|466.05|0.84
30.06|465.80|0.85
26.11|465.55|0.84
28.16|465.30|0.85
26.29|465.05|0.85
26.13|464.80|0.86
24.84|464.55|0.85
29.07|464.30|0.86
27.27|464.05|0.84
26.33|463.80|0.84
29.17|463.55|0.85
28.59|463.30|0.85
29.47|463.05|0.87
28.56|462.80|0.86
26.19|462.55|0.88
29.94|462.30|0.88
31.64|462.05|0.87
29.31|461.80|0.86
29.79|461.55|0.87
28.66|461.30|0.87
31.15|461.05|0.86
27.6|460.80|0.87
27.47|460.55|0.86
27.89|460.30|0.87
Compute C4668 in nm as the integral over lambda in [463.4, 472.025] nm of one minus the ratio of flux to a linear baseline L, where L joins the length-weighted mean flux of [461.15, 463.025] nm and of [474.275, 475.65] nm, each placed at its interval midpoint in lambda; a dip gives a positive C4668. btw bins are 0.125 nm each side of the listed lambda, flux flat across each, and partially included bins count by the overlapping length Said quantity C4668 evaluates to 0.23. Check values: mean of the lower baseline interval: 29.2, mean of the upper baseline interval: 28.2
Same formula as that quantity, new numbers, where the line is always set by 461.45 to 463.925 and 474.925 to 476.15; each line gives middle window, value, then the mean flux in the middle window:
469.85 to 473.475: -0.10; 28.4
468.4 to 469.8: 0.00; 28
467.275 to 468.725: 0.04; 27.4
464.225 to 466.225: 0.03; 28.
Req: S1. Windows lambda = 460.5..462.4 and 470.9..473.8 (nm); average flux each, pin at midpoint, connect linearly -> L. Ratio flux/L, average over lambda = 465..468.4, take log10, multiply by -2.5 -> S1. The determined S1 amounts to 0.04 mag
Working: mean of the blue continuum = 29.5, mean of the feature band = 28.1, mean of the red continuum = 28.4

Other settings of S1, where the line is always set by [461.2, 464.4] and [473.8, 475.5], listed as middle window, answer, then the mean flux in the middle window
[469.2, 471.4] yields -0.012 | 28.5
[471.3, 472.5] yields -0.056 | 29.5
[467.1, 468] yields 0.022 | 27.8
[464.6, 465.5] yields 0.077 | 26.6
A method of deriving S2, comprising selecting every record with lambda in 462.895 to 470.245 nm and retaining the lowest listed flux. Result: 23.35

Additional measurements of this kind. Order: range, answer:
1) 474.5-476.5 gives 22.79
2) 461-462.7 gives 26.19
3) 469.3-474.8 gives 25.95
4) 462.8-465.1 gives 24.84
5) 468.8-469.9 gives 26.6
